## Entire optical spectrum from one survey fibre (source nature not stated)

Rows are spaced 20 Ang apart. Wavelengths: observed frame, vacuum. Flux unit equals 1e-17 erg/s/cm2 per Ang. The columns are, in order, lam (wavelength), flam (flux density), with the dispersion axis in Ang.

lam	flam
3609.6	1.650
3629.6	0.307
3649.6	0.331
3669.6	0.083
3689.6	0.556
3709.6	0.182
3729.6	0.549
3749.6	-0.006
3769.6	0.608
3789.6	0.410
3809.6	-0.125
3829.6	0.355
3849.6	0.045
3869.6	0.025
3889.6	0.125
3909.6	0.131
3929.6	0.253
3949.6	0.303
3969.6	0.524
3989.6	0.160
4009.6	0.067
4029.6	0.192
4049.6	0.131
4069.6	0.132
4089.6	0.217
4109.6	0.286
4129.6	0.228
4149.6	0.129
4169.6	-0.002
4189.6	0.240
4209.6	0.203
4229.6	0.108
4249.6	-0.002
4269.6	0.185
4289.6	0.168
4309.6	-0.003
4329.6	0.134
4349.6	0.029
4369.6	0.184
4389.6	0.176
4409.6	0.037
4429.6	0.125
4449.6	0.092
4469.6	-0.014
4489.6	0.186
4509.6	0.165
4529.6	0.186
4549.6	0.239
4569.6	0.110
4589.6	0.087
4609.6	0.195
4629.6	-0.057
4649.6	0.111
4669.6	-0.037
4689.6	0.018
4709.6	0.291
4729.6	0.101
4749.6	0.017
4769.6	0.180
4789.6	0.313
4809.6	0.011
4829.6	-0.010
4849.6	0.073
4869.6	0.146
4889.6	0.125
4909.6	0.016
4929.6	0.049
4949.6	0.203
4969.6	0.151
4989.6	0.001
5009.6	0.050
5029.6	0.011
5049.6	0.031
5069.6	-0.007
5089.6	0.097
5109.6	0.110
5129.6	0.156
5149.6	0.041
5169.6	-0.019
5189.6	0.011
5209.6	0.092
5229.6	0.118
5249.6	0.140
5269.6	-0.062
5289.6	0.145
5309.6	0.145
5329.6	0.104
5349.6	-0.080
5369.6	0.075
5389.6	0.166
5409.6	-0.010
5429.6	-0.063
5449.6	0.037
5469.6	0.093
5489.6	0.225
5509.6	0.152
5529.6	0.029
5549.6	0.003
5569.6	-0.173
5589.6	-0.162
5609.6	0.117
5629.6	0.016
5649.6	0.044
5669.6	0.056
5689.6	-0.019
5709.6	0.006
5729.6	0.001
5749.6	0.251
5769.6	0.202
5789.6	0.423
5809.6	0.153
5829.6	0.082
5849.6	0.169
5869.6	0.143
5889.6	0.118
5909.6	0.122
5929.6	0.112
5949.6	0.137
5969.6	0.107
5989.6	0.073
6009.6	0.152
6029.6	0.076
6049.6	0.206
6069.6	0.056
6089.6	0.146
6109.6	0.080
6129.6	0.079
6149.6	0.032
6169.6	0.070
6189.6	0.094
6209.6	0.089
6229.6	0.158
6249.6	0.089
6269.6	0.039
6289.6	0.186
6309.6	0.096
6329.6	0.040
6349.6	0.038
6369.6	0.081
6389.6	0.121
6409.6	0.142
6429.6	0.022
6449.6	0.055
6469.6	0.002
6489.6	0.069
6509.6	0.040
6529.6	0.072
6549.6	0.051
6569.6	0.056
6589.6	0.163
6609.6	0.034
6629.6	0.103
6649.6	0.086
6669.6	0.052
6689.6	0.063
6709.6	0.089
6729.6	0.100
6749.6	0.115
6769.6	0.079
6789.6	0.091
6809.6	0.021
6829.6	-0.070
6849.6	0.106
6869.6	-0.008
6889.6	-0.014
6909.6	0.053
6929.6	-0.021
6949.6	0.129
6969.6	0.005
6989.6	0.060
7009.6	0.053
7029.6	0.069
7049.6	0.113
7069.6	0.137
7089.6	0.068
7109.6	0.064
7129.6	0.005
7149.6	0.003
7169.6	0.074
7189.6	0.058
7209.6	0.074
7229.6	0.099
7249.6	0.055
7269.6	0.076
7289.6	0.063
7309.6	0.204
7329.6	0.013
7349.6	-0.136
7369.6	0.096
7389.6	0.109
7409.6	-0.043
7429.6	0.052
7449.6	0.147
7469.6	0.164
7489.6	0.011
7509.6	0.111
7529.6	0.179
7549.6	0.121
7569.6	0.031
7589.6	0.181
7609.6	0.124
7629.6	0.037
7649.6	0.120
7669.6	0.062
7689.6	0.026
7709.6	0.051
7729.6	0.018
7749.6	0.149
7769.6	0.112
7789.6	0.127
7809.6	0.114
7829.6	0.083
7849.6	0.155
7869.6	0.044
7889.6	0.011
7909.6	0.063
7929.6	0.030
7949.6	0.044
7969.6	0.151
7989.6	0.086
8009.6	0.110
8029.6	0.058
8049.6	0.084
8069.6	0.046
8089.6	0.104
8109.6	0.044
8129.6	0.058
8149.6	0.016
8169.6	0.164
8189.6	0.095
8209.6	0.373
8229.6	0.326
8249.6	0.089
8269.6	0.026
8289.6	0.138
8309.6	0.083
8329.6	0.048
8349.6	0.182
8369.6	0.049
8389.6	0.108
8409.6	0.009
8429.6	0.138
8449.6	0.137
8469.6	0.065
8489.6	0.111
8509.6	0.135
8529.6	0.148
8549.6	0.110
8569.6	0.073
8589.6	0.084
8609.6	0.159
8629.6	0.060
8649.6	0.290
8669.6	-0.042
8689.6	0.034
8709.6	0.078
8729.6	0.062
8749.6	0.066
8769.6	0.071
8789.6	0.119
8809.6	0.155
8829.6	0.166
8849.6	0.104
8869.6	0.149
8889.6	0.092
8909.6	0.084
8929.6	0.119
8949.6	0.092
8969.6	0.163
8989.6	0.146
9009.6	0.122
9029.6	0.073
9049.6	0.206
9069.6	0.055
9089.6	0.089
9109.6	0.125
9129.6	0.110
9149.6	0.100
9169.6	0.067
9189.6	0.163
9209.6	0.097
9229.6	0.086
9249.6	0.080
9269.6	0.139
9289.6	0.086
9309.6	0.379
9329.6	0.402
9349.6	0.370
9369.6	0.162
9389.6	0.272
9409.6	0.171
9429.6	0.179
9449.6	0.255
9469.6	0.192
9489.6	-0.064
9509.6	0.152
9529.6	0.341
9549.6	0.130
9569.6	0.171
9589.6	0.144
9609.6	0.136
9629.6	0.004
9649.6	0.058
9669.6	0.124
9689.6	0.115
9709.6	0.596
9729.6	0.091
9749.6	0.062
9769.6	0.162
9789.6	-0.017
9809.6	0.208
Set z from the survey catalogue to 1.20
